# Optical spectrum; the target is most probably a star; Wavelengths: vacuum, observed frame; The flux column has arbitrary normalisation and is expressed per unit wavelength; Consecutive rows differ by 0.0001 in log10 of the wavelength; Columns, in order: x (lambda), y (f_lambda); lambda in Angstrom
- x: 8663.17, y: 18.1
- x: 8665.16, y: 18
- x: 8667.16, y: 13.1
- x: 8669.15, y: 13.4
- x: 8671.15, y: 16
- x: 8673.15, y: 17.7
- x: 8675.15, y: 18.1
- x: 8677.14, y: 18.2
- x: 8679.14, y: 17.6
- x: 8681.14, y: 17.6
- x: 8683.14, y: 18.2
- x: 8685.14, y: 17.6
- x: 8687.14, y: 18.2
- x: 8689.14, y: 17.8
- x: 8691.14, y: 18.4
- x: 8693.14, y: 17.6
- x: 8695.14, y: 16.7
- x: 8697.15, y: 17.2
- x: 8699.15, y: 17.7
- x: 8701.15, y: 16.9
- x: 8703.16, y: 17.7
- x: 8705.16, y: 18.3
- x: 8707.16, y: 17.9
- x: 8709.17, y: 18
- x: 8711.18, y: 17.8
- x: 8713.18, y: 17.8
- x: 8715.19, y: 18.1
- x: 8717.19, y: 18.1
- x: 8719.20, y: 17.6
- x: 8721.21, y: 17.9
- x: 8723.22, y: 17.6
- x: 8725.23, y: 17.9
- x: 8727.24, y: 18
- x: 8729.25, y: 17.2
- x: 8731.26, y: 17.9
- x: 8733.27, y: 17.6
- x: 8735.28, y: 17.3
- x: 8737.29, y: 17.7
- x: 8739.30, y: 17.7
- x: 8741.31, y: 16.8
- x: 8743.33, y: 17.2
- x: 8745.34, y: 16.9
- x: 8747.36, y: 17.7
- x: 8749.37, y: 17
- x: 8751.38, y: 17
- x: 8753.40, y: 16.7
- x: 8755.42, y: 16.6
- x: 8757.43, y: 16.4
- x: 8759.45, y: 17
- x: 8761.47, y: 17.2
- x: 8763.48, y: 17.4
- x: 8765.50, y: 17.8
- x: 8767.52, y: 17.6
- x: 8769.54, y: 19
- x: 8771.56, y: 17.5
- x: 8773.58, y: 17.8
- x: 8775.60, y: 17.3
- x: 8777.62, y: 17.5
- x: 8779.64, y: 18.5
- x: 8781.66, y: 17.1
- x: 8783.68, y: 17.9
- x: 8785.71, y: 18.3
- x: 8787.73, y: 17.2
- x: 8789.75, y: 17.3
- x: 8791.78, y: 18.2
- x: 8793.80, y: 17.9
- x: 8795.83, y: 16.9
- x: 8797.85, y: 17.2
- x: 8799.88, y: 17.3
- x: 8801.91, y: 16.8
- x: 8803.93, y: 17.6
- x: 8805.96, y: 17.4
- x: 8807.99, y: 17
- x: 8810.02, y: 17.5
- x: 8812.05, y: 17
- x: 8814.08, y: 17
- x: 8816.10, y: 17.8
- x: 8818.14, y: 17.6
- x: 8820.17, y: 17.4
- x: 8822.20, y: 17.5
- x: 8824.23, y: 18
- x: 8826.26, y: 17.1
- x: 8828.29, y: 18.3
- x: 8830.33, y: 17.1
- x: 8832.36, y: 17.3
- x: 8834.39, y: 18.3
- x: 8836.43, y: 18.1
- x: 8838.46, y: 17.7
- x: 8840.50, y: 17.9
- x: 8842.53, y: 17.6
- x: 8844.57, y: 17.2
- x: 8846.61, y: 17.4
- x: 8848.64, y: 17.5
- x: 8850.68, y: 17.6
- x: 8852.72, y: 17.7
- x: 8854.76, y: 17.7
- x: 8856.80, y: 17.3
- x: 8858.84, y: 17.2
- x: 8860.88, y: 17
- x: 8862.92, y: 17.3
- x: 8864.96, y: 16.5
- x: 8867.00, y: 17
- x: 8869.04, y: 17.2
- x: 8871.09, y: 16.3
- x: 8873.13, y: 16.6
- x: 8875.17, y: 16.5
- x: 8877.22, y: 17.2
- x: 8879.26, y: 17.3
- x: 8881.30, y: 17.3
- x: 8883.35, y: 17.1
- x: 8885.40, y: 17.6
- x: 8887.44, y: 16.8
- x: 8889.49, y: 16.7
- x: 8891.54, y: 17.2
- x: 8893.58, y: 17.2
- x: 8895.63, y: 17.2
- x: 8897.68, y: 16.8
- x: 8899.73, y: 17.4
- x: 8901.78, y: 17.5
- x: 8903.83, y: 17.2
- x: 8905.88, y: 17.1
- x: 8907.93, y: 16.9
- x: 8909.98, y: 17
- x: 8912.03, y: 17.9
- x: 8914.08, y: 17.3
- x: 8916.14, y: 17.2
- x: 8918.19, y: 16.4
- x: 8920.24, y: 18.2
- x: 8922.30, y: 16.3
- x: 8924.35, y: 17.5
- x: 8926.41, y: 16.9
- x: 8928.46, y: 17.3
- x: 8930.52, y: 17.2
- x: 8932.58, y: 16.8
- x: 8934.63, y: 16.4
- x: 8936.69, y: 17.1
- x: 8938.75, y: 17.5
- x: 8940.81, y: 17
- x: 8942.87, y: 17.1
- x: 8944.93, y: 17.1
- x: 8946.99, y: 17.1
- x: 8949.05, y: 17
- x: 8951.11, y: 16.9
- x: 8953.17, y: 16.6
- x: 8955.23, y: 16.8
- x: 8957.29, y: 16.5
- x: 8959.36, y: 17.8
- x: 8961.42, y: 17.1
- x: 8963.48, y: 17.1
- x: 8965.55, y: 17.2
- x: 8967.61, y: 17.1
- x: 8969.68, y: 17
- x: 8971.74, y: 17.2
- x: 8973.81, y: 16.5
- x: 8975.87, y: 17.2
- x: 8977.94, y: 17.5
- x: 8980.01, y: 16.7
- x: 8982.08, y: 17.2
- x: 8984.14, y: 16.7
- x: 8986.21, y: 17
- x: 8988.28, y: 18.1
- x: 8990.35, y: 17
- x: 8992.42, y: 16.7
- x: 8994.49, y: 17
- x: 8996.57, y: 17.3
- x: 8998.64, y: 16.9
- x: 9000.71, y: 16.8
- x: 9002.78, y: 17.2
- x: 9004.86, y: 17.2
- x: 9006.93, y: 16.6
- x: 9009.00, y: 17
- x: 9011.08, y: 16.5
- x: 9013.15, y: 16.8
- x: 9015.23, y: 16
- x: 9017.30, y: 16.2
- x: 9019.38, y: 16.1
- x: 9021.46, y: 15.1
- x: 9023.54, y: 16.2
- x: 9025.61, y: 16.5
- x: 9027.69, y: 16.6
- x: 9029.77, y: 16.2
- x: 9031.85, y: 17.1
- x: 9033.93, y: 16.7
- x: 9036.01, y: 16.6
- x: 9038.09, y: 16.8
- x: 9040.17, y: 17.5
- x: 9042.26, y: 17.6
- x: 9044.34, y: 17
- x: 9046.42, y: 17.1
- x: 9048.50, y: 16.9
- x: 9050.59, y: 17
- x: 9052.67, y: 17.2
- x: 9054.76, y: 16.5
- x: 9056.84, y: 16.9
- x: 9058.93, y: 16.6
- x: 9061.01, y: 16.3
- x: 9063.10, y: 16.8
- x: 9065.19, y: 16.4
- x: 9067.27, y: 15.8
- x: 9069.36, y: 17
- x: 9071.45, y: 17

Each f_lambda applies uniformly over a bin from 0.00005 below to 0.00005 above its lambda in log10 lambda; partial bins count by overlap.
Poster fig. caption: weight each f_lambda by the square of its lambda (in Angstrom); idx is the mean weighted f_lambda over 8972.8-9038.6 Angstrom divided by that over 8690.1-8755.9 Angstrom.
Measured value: 1.02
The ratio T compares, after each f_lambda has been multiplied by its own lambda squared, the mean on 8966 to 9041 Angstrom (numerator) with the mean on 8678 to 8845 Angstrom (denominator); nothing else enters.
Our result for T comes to 1.01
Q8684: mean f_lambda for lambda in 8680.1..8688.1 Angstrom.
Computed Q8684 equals 17.9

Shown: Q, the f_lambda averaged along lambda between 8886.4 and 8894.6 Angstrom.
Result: 17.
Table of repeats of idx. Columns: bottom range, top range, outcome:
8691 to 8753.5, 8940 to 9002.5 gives 1.03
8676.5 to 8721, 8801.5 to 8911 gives 1.01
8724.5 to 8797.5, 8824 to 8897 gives 1.01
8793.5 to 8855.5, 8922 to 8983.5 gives 1.00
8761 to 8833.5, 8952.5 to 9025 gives 1.00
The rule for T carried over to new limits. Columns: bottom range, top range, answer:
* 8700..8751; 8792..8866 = 1.01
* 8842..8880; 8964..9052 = 1.02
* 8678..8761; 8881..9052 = 1.02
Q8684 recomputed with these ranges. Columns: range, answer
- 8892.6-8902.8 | 17.2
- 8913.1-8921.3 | 17.3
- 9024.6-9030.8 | 16.4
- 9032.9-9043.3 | 17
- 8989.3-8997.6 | 17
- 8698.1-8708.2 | 17.7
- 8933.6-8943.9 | 17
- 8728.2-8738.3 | 17.6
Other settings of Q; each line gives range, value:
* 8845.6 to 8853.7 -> 17.6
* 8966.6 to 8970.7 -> 17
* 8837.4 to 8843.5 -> 17.8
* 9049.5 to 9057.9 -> 16.9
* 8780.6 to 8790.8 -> 17.6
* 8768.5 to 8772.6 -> 18.2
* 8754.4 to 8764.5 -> 16.9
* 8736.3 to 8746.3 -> 17.3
